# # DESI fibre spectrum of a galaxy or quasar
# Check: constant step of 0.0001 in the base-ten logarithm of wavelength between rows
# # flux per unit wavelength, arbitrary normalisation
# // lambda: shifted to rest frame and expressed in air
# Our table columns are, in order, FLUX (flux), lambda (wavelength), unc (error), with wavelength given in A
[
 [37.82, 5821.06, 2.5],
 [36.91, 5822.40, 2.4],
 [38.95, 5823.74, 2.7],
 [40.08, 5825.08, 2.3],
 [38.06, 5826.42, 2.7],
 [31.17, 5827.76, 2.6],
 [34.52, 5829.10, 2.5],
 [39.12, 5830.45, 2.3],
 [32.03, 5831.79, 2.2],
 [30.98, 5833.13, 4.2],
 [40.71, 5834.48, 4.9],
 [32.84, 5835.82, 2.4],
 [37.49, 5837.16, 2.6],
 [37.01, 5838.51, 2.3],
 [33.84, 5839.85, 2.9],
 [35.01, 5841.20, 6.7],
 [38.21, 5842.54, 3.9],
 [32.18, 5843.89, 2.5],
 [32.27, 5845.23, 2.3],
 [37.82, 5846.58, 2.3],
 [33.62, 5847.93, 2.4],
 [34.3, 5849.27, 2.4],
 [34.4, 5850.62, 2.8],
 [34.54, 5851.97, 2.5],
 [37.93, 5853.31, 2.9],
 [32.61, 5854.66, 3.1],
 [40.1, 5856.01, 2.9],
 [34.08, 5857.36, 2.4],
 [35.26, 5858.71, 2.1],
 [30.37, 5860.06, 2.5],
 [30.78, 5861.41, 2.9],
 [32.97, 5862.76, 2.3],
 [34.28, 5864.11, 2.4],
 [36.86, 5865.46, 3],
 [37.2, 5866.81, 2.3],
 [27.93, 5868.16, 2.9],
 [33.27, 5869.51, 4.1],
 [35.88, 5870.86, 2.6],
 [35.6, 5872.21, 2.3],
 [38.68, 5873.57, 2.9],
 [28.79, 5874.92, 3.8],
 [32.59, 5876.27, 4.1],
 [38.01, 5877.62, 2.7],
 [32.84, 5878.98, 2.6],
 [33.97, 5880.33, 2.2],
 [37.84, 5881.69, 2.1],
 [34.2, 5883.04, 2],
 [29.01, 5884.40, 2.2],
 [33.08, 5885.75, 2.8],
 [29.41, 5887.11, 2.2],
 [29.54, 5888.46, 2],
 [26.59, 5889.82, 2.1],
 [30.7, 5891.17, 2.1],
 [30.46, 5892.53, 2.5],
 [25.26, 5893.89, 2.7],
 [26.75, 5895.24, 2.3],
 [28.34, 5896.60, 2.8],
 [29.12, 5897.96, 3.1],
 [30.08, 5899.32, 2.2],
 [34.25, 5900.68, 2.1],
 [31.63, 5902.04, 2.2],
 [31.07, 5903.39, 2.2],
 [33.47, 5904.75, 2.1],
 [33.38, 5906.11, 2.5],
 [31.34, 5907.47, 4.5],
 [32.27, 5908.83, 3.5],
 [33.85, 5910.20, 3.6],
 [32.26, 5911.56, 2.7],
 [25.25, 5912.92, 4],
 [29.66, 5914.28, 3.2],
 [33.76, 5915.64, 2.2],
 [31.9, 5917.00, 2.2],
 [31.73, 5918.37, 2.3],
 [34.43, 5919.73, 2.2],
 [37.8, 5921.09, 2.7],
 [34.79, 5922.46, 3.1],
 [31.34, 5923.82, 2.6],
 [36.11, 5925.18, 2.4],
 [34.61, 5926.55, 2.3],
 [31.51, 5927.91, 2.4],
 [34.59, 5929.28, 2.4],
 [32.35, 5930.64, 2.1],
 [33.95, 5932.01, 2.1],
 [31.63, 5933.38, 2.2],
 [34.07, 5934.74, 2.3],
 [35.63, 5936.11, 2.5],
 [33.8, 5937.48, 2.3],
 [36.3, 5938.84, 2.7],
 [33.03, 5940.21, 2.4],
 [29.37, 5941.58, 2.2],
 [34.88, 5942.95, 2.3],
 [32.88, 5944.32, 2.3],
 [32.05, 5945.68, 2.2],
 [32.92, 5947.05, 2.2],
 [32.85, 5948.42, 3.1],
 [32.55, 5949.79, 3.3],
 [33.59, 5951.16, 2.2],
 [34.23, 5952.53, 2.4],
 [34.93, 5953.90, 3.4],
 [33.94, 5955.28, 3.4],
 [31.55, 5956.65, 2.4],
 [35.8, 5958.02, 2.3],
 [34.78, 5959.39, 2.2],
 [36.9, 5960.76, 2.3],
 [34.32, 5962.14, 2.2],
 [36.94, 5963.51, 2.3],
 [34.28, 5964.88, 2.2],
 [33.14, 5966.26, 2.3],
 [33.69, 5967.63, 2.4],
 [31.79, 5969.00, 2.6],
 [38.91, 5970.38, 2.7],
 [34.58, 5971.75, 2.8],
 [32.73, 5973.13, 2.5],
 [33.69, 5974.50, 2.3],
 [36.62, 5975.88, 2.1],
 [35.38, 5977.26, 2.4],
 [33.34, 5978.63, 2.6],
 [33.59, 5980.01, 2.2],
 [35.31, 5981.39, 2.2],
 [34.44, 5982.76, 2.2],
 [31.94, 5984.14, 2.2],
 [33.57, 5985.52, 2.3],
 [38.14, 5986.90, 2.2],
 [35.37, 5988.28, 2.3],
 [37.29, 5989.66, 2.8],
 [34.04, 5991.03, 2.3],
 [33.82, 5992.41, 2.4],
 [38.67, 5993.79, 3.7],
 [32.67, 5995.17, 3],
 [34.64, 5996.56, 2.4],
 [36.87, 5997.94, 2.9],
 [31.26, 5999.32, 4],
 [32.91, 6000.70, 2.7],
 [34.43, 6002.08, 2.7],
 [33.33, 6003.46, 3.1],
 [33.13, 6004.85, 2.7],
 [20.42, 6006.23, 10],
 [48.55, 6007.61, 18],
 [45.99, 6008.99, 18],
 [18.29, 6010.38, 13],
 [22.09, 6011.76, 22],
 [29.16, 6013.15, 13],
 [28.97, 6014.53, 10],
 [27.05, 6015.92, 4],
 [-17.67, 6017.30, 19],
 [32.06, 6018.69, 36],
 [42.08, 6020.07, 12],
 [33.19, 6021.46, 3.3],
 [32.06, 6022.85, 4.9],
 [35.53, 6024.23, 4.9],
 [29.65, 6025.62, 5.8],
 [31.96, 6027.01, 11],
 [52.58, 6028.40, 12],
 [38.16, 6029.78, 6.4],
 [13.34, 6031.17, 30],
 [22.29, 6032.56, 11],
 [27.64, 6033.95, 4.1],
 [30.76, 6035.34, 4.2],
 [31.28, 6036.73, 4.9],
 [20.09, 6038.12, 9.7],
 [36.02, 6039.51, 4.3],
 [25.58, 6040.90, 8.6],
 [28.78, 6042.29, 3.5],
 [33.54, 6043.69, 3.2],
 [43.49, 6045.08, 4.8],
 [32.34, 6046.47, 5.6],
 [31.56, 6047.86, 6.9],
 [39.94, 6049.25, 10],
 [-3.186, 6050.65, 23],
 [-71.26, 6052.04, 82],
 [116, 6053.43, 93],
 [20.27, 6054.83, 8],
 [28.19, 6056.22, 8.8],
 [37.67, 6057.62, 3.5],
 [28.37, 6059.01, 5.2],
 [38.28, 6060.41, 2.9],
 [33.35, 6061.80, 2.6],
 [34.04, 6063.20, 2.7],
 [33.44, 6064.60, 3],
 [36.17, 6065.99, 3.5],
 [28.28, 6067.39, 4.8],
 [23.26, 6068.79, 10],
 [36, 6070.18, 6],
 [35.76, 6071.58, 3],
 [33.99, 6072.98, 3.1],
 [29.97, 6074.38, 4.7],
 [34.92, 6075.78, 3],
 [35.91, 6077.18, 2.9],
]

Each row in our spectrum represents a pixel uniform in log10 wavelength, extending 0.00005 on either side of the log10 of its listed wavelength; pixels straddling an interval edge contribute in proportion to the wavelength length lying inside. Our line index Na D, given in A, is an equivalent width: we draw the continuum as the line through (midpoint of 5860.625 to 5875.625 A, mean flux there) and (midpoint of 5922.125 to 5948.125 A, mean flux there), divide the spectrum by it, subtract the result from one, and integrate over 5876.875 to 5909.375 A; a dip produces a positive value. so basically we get 2.2 A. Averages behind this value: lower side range 33.8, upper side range 33.4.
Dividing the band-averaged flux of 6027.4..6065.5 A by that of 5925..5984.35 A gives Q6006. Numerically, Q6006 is 0.9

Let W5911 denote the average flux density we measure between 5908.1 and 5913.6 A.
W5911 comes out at 30.9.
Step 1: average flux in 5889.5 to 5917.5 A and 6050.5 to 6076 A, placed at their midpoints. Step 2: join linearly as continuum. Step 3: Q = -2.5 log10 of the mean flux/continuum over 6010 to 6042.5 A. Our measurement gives 0.07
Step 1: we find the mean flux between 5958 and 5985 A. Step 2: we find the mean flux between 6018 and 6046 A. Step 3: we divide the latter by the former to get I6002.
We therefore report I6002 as 0.93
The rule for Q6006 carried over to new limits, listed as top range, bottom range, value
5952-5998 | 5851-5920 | 1.07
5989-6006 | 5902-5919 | 1.08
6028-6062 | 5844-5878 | 0.85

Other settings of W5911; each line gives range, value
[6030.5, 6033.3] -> 18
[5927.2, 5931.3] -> 32.9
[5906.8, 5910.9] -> 32.4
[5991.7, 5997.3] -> 34.9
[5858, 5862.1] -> 32.1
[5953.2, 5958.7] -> 34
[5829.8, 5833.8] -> 34.1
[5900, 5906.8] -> 32.8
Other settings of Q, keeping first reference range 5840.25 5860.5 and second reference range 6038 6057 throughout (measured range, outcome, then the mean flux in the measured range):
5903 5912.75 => 0.02 mag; 32.2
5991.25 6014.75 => -0.13 mag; 32.8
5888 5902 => 0.14 mag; 29.2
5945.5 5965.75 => -0.11 mag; 34.1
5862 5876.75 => 0.00 mag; 34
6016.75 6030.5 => -0.11 mag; 31.4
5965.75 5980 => -0.14 mag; 34.4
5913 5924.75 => -0.02 mag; 32.9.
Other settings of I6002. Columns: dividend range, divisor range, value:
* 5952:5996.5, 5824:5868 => 0.99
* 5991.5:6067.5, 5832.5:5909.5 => 0.91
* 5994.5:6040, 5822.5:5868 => 0.86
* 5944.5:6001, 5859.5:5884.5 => 1.02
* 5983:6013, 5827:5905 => 1.01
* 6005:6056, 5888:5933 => 0.90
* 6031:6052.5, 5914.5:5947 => 0.67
